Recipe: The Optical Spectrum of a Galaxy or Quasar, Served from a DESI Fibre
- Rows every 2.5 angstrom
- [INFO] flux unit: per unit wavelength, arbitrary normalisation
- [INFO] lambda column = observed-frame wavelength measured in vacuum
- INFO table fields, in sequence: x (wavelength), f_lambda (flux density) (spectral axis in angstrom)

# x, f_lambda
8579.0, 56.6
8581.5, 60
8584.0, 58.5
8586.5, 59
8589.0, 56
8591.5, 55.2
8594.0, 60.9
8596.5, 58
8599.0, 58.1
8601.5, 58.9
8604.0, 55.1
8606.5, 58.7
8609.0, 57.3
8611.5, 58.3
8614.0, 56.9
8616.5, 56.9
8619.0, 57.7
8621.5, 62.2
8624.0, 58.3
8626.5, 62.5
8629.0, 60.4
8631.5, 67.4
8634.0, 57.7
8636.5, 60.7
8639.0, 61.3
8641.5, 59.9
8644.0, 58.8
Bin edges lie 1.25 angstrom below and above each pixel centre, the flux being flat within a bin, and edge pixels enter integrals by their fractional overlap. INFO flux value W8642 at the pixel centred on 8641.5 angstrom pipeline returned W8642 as 59.9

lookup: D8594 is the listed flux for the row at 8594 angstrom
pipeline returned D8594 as 60.9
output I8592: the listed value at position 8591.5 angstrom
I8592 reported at 55.2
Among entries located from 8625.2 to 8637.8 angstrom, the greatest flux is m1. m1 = 67.4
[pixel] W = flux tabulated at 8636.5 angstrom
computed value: 60.7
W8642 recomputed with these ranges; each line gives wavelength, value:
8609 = 57.3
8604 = 55.1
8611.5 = 58.3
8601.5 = 58.9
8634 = 57.7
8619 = 57.7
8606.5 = 58.7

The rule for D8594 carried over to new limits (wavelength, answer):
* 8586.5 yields 59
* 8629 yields 60.4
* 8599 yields 58.1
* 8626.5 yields 62.5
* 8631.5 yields 67.4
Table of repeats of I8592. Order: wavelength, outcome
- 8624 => 58.3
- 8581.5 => 60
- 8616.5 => 56.9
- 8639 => 61.3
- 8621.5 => 62.2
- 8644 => 58.8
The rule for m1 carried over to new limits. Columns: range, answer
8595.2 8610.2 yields 58.9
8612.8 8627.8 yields 62.5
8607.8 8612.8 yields 58.3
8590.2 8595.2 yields 60.9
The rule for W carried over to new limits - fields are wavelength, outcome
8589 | 56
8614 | 56.9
